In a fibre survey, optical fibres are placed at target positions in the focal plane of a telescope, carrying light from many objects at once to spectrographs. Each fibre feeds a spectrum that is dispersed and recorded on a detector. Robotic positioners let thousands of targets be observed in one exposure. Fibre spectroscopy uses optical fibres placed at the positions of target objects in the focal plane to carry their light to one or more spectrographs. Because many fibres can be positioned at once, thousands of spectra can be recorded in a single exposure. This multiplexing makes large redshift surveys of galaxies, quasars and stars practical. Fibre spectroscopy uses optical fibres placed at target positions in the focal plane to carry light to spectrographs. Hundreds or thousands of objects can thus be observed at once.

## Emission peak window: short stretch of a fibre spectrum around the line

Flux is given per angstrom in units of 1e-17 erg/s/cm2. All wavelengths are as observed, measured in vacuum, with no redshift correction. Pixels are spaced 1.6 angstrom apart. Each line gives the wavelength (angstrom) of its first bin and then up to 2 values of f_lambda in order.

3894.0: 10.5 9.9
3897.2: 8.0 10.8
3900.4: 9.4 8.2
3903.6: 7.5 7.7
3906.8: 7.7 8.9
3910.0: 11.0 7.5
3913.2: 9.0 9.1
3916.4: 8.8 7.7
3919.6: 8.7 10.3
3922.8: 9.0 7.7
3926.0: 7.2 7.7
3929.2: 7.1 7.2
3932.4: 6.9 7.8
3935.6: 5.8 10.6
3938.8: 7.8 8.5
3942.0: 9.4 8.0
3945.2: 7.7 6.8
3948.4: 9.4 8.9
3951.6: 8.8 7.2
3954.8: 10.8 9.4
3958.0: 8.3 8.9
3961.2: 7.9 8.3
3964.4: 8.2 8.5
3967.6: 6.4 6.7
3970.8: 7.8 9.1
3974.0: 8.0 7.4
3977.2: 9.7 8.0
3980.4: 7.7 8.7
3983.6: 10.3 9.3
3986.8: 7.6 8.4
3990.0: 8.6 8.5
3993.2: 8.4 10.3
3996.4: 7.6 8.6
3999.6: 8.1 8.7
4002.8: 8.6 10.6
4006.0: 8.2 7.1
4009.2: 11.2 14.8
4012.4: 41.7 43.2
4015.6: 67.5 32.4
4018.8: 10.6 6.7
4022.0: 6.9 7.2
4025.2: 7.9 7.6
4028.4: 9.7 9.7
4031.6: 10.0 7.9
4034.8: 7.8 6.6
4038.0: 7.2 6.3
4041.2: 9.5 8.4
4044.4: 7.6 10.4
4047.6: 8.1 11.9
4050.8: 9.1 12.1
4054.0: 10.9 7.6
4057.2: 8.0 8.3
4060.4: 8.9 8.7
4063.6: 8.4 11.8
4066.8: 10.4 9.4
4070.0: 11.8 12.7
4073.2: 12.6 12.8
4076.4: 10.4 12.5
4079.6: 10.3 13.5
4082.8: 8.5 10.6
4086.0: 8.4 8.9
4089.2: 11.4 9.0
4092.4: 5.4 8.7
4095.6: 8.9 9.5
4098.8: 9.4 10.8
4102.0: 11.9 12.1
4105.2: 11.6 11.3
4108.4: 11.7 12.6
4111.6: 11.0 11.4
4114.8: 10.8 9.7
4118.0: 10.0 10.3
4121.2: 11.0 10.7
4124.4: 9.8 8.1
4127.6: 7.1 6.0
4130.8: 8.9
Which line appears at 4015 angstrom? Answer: [O II] 3727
